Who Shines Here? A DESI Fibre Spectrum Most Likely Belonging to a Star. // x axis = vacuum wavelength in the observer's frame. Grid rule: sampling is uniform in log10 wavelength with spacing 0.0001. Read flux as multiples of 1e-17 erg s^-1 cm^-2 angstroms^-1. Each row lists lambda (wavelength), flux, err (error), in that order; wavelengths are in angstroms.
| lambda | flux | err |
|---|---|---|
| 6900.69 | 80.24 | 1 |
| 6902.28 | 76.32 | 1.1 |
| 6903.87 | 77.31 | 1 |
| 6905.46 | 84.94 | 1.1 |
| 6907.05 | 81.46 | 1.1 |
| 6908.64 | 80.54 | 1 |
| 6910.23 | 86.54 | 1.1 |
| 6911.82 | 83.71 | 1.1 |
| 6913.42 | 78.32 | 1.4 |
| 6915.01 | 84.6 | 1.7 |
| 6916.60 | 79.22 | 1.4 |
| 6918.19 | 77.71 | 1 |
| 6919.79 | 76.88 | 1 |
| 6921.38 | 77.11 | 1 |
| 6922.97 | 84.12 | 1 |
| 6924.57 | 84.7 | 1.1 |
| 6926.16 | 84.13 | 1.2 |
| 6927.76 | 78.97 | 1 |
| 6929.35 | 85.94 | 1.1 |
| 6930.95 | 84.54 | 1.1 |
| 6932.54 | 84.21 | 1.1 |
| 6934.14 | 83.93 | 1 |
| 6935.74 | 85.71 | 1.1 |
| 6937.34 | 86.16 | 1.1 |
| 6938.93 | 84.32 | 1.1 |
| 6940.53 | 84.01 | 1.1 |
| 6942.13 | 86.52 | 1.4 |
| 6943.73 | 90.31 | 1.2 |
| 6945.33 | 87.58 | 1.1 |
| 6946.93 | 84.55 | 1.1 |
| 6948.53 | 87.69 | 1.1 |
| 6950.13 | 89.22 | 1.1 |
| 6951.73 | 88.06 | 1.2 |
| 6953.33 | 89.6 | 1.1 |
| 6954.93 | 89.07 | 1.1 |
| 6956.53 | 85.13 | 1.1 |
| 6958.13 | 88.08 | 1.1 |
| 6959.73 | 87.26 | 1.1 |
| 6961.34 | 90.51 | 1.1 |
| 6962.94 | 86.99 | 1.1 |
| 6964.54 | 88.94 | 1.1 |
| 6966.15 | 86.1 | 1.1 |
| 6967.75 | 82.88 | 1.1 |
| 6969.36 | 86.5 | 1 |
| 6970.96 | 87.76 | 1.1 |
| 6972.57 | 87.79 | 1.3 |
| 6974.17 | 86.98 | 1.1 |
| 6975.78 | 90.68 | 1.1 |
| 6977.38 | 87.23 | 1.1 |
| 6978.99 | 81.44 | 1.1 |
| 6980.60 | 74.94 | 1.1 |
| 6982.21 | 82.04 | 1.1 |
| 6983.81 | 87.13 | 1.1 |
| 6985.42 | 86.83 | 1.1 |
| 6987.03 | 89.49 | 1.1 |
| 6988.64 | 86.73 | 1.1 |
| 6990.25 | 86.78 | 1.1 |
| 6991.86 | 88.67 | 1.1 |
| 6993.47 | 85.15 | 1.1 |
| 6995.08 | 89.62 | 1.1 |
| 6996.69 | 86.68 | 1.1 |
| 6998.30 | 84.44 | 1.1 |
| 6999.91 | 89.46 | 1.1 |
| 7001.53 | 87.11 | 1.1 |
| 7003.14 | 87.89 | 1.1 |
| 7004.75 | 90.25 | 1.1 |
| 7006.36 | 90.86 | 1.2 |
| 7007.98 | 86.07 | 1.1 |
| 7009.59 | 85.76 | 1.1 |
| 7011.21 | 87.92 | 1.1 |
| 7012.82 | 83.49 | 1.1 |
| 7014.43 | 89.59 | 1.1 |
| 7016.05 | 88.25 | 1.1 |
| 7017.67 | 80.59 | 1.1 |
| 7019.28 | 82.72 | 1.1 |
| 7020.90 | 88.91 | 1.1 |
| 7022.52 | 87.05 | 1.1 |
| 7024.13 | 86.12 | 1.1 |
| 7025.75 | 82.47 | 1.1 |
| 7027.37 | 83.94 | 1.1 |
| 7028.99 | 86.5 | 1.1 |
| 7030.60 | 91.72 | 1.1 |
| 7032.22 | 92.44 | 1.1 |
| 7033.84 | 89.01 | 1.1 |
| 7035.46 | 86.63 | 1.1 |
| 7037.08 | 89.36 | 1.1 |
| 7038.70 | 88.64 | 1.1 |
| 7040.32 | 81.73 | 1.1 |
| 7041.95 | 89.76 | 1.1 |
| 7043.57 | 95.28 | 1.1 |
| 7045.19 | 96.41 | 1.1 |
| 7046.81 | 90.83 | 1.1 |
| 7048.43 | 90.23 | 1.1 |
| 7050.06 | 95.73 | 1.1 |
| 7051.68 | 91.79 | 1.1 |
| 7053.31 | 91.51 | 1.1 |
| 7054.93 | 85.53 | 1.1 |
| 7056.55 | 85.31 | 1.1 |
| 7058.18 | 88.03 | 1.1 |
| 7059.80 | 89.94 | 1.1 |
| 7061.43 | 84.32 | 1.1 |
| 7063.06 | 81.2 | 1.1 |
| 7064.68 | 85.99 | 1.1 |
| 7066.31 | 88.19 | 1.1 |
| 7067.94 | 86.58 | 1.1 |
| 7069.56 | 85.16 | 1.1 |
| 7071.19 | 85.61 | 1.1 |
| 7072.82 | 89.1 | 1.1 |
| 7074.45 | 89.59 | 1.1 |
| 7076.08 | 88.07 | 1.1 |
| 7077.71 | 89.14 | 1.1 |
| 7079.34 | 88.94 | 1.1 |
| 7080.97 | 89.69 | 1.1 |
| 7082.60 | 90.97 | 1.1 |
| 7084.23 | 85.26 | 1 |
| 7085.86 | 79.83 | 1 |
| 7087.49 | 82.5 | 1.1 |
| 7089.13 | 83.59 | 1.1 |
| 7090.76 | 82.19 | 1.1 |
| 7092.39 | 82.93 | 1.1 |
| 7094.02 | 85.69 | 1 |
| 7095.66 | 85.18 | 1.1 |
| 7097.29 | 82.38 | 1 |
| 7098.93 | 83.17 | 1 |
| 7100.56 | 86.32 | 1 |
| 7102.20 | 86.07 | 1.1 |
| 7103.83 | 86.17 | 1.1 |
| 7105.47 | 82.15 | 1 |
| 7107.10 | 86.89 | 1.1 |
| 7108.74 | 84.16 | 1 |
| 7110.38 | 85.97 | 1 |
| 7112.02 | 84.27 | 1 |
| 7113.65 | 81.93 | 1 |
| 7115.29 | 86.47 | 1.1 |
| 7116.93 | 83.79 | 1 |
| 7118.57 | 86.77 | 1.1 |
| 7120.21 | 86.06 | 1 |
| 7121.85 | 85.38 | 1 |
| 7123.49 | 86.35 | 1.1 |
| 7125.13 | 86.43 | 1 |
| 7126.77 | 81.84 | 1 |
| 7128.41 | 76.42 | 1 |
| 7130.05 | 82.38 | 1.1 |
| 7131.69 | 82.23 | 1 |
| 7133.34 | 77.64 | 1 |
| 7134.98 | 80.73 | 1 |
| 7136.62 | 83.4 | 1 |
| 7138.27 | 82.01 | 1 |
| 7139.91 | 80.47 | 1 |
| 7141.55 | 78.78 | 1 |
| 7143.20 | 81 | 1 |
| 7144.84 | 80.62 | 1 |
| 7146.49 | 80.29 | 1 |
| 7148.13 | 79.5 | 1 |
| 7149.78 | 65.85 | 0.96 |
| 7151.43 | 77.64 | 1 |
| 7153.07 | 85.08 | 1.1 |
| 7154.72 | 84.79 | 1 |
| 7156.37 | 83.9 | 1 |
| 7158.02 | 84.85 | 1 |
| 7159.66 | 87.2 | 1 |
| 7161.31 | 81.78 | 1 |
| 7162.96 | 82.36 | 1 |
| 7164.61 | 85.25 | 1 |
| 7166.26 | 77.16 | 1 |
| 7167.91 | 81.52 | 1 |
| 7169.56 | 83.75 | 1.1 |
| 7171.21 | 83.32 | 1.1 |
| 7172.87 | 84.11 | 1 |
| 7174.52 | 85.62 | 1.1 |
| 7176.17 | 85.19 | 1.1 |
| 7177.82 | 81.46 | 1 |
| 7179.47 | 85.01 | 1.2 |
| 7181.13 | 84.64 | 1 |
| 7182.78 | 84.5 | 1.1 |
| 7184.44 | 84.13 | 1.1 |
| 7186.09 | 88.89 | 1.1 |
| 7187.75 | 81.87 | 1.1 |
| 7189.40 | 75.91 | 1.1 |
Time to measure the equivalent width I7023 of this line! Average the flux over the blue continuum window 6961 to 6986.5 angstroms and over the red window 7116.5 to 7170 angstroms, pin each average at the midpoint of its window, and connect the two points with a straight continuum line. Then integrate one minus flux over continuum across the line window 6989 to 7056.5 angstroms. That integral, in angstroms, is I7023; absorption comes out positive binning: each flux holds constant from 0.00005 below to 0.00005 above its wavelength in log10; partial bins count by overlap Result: -2.7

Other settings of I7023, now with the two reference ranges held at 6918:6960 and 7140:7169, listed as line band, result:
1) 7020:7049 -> -1.9 angstroms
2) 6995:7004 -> -0.4 angstroms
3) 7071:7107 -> -1.5 angstroms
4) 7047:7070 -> -1.4 angstroms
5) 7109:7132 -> -0.7 angstroms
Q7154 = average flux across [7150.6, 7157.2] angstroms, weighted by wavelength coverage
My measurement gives 82.8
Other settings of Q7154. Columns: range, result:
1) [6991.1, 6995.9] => 87.8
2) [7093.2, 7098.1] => 84.4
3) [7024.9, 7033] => 87.4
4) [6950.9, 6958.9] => 88.1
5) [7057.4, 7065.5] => 85.9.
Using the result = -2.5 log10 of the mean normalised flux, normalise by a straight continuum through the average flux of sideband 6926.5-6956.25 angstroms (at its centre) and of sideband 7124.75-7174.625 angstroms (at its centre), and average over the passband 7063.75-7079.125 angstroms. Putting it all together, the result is -0.06 mag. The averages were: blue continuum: 86.1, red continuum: 81.4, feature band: 87.5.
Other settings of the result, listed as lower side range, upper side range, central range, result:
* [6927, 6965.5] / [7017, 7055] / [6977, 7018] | 0.02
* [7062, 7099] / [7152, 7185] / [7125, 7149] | 0.05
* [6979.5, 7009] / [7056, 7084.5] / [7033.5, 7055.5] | -0.04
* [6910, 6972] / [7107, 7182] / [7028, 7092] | -0.05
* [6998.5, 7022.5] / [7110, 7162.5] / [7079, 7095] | -0.01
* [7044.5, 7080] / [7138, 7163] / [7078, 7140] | 0.00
